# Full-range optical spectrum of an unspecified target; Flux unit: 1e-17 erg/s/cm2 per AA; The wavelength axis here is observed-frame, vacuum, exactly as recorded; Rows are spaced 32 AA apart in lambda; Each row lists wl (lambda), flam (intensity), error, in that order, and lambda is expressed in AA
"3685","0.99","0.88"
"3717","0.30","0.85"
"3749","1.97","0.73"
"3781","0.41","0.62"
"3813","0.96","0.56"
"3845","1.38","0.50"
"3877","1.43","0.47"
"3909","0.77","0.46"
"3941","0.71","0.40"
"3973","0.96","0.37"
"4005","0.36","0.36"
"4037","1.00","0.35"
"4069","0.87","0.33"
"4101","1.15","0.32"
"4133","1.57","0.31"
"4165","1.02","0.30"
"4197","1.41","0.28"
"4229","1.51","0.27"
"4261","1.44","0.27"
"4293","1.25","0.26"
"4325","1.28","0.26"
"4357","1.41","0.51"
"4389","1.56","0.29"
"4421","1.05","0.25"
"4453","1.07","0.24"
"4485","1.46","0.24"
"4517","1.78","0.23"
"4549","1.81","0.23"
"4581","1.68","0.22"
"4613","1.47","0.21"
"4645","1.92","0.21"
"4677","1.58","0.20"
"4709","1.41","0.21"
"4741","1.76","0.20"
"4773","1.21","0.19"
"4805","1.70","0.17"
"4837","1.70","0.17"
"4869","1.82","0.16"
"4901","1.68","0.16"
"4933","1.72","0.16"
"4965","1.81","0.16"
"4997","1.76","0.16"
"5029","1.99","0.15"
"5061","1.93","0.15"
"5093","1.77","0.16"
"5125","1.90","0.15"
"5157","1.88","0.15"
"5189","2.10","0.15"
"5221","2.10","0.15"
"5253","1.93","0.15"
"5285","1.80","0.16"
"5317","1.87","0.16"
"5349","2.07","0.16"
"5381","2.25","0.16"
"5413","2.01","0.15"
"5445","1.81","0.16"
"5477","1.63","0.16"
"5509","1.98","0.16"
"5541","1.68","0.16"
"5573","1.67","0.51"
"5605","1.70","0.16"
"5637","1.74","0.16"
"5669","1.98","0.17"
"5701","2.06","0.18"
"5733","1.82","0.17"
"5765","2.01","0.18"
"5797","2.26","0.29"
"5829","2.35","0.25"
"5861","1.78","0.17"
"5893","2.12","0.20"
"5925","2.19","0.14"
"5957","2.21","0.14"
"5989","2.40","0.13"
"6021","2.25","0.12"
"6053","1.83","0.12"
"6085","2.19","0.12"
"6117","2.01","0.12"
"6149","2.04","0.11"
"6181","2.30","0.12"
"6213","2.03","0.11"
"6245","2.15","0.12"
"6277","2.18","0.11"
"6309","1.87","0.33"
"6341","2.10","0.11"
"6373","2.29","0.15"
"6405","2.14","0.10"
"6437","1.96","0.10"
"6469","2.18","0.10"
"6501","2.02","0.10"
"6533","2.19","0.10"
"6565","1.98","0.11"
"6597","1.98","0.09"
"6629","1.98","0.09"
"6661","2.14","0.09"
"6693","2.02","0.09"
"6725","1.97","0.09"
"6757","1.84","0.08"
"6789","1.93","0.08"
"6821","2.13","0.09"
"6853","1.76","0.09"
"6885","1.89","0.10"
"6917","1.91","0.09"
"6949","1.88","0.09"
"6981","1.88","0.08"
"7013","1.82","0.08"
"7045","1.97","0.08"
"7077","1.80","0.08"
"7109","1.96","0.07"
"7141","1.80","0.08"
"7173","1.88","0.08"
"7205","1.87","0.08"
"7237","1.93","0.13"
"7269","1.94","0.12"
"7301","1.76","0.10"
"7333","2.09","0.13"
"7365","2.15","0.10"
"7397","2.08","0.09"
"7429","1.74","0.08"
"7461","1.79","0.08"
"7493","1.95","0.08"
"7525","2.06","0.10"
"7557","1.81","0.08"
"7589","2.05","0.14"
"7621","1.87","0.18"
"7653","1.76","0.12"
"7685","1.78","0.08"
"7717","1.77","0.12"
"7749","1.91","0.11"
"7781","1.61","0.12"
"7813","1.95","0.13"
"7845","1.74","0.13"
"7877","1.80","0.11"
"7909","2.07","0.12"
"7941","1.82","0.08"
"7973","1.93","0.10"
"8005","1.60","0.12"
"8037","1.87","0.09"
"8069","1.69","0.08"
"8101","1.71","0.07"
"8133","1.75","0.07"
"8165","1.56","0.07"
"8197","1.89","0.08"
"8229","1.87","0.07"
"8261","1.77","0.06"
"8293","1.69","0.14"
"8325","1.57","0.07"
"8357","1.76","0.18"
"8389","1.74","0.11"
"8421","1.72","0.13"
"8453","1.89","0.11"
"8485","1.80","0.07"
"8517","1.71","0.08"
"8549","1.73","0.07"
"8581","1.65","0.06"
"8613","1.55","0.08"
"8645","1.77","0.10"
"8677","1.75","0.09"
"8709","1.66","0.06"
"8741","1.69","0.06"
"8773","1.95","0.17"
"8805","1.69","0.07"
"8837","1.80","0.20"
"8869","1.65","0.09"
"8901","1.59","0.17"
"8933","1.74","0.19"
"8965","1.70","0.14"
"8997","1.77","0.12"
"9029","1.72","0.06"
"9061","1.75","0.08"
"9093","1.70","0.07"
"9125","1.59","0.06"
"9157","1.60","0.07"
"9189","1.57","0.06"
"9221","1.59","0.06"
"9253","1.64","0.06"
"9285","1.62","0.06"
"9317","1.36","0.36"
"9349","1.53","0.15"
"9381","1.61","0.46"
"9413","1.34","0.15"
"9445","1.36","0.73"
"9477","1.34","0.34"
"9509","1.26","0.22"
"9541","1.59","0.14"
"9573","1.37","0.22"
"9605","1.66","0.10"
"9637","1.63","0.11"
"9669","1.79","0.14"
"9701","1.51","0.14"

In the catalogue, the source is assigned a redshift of 0.121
